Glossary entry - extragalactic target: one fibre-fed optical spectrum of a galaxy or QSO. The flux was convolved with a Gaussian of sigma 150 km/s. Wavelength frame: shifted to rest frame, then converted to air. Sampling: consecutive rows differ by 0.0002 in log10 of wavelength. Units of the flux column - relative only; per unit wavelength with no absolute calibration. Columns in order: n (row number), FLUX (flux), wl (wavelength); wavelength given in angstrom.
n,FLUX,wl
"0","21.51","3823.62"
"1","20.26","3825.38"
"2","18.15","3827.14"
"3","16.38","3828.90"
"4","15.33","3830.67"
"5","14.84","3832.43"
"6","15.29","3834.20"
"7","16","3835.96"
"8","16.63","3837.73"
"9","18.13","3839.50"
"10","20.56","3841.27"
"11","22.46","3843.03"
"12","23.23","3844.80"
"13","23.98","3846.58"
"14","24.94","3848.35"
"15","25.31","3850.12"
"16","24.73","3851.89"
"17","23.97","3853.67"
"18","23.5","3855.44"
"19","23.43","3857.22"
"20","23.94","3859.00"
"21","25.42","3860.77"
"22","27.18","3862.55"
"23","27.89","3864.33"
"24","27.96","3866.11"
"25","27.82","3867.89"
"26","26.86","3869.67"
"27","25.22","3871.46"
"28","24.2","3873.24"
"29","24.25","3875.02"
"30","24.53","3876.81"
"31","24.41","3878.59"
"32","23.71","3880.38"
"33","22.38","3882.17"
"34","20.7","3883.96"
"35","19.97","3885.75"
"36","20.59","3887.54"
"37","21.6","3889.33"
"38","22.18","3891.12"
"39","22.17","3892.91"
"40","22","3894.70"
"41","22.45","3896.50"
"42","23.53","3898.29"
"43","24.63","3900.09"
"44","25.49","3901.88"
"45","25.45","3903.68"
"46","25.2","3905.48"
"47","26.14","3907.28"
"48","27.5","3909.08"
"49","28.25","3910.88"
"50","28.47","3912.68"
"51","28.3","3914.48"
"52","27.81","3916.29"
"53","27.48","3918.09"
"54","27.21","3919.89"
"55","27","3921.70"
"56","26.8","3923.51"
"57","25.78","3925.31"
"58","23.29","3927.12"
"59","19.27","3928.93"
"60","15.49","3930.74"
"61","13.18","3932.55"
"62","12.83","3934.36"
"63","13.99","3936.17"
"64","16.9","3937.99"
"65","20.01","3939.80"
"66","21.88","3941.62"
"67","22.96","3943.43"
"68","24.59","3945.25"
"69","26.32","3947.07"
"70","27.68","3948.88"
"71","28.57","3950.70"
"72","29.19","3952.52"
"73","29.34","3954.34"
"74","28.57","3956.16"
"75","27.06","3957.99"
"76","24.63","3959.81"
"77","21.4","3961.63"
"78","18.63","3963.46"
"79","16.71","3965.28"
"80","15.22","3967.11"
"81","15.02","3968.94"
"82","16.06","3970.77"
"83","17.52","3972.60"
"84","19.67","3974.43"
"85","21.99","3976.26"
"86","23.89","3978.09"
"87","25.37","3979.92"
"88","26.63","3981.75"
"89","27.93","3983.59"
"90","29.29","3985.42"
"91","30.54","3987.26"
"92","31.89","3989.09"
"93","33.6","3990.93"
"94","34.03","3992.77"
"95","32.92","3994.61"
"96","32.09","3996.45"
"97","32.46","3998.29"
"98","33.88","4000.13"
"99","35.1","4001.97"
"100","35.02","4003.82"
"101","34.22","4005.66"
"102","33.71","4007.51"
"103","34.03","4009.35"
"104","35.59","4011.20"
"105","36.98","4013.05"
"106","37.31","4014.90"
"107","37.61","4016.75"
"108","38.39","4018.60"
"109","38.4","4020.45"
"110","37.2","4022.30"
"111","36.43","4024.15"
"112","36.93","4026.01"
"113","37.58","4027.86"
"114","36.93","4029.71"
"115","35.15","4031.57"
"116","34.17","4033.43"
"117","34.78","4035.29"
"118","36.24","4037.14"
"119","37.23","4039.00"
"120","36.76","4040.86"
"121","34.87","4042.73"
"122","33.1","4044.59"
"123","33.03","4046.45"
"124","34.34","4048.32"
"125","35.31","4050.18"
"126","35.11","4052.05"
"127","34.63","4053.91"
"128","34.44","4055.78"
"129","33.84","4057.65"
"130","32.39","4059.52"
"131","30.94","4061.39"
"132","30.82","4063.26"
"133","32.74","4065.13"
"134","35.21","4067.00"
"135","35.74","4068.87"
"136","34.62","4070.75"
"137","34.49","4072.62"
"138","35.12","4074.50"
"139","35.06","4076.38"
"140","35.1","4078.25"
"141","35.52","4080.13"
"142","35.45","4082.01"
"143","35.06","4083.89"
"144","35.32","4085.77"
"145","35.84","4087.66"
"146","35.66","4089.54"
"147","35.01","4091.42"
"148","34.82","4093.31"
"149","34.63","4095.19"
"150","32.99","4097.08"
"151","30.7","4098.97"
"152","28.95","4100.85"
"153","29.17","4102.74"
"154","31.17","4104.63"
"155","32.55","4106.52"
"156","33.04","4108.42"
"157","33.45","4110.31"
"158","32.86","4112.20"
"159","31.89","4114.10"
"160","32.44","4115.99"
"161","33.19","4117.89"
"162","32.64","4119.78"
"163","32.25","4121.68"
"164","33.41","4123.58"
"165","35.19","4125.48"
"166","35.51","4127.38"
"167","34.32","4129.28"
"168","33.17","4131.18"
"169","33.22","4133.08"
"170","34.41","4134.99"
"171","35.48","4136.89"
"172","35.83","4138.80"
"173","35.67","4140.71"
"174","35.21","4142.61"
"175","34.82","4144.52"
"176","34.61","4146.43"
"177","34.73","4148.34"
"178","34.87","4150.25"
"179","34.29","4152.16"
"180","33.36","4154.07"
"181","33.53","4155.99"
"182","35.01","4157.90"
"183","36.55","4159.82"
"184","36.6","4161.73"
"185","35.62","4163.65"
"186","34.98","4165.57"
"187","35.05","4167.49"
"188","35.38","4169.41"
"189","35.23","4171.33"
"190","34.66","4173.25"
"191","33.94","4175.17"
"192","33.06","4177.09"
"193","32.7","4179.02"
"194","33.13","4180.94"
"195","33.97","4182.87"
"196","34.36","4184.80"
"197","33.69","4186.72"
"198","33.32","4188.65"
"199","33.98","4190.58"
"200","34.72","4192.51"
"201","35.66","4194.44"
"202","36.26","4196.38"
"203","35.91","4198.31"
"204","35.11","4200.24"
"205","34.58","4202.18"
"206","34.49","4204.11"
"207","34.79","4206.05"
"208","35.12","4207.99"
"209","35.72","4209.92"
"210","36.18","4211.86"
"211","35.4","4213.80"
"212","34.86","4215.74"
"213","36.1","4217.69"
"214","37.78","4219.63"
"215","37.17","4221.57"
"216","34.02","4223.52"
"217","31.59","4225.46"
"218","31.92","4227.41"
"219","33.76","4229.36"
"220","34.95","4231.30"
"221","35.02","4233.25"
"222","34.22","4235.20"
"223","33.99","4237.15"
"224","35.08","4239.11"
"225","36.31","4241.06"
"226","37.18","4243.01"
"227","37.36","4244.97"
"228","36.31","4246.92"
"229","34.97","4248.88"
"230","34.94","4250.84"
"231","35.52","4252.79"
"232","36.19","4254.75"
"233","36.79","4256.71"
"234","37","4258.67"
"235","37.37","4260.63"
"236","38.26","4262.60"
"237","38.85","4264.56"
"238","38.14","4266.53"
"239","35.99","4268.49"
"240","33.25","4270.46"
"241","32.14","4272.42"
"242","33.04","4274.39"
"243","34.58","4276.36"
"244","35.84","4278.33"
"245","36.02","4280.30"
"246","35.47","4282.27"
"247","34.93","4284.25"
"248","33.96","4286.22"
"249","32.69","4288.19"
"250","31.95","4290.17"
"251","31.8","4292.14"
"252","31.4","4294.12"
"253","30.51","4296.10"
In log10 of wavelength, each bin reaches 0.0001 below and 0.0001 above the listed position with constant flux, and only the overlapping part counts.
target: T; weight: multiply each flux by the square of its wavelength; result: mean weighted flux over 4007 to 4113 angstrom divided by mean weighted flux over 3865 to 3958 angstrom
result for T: 1.6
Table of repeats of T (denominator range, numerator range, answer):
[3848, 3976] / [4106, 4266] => 1.71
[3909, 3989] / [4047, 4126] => 1.54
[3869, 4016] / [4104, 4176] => 1.48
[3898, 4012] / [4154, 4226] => 1.52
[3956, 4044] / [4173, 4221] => 1.25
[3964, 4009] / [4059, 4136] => 1.30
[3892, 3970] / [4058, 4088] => 1.58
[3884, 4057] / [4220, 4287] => 1.44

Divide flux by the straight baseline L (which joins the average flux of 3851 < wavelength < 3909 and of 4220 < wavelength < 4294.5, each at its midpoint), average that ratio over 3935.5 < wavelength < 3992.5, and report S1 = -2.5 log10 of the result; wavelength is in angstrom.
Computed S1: 0.12 mag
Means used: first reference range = 24.2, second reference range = 35.1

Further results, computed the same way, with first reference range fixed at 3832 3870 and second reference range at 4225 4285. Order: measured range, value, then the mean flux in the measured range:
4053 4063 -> -0.130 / 33.1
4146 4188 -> -0.058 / 34.5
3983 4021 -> -0.227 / 34.1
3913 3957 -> 0.087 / 23.6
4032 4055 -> -0.207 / 35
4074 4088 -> -0.174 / 35.3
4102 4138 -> -0.064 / 33.2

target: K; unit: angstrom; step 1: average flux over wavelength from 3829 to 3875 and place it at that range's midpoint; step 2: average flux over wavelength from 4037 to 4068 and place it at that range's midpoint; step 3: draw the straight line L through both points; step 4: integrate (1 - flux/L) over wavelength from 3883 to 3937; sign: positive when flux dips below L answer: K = 5.8 angstrom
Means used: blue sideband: 22.7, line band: 23.2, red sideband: 34.1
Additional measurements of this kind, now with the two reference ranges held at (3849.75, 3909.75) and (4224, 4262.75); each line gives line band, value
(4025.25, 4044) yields -4.5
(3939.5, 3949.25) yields 0.9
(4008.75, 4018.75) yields -2.9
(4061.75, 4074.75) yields -1.7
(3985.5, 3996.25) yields -1.8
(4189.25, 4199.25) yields -0.4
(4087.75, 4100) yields -1.3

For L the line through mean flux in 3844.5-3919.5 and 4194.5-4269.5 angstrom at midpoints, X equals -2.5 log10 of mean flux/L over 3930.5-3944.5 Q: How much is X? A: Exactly 0.46 mag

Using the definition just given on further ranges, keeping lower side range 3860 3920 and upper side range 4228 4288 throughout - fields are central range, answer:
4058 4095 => -0.14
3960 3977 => 0.43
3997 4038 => -0.24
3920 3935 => 0.23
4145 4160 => -0.07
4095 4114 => -0.02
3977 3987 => 0.03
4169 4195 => -0.02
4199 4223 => -0.04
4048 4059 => -0.17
